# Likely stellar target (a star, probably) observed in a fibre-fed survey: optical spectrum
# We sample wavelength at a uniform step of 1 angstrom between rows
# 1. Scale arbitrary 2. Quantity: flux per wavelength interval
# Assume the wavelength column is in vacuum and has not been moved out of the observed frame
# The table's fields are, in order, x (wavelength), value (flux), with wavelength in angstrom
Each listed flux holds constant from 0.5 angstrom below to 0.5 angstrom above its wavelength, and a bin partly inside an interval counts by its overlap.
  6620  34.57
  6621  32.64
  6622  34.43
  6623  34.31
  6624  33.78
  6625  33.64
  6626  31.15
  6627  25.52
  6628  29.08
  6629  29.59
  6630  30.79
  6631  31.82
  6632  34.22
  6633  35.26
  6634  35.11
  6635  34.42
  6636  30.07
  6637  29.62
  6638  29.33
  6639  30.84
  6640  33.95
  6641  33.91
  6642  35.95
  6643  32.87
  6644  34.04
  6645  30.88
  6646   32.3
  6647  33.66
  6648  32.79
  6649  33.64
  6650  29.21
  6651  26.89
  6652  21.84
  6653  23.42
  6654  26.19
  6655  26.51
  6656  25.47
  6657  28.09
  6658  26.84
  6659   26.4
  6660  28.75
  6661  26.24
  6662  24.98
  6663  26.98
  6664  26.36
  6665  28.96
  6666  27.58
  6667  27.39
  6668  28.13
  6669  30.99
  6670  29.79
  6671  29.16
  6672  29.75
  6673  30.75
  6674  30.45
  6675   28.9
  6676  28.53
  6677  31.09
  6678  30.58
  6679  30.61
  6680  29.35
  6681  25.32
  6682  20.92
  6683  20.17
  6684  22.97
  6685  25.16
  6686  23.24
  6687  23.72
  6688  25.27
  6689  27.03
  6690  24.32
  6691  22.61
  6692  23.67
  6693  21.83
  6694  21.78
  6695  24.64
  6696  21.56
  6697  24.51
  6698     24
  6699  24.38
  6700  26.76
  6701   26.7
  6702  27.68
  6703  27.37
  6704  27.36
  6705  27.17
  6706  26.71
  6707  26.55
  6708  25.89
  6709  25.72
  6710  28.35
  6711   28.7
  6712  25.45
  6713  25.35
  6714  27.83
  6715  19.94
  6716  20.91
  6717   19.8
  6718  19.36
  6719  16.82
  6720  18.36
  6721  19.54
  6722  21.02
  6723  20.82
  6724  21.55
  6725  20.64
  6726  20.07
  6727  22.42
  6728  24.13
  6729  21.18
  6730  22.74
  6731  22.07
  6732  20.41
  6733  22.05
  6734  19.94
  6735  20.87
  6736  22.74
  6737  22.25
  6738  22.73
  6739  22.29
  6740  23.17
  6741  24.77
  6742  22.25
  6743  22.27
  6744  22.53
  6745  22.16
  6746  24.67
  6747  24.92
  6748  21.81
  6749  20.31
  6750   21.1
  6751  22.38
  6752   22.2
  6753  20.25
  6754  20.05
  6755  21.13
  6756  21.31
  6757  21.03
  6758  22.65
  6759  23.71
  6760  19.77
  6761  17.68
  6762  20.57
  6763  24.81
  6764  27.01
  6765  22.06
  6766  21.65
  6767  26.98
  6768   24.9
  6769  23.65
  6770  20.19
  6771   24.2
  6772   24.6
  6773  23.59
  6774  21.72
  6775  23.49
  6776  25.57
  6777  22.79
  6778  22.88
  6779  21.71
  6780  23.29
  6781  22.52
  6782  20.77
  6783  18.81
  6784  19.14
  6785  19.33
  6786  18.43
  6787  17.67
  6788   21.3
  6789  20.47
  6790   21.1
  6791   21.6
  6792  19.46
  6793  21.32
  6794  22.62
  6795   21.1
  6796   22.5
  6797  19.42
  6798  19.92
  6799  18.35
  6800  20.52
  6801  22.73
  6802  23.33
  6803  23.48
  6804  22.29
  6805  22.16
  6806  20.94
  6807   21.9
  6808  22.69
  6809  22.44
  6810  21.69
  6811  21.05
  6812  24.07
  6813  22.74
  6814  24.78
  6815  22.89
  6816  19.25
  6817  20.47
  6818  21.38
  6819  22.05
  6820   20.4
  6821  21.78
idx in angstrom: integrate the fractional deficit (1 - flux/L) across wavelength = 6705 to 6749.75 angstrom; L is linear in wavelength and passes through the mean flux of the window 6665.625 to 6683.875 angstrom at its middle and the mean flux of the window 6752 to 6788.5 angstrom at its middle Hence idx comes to 3.9 angstrom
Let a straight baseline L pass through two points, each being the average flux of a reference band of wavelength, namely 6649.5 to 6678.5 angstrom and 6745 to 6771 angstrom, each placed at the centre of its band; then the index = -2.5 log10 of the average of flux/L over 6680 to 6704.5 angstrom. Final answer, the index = 0.07 mag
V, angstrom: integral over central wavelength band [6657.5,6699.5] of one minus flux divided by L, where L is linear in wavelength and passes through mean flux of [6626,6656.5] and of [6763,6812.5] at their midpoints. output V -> 3.2 angstrom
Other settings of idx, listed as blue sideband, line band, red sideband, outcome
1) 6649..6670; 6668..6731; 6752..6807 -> 1.29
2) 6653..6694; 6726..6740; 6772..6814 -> 1.27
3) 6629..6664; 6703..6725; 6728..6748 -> 0.88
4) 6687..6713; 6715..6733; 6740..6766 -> 2.41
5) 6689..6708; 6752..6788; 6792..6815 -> 1.42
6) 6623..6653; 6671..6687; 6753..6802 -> 0.85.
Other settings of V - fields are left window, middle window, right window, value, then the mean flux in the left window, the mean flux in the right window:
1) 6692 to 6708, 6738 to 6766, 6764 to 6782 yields 2.0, 25.2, 23.3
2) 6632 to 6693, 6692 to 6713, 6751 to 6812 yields 0.5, 28.5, 21.8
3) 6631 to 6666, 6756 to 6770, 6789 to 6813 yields 0.6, 29.9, 21.6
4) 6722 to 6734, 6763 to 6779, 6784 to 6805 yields -1.9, 21.5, 20.8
